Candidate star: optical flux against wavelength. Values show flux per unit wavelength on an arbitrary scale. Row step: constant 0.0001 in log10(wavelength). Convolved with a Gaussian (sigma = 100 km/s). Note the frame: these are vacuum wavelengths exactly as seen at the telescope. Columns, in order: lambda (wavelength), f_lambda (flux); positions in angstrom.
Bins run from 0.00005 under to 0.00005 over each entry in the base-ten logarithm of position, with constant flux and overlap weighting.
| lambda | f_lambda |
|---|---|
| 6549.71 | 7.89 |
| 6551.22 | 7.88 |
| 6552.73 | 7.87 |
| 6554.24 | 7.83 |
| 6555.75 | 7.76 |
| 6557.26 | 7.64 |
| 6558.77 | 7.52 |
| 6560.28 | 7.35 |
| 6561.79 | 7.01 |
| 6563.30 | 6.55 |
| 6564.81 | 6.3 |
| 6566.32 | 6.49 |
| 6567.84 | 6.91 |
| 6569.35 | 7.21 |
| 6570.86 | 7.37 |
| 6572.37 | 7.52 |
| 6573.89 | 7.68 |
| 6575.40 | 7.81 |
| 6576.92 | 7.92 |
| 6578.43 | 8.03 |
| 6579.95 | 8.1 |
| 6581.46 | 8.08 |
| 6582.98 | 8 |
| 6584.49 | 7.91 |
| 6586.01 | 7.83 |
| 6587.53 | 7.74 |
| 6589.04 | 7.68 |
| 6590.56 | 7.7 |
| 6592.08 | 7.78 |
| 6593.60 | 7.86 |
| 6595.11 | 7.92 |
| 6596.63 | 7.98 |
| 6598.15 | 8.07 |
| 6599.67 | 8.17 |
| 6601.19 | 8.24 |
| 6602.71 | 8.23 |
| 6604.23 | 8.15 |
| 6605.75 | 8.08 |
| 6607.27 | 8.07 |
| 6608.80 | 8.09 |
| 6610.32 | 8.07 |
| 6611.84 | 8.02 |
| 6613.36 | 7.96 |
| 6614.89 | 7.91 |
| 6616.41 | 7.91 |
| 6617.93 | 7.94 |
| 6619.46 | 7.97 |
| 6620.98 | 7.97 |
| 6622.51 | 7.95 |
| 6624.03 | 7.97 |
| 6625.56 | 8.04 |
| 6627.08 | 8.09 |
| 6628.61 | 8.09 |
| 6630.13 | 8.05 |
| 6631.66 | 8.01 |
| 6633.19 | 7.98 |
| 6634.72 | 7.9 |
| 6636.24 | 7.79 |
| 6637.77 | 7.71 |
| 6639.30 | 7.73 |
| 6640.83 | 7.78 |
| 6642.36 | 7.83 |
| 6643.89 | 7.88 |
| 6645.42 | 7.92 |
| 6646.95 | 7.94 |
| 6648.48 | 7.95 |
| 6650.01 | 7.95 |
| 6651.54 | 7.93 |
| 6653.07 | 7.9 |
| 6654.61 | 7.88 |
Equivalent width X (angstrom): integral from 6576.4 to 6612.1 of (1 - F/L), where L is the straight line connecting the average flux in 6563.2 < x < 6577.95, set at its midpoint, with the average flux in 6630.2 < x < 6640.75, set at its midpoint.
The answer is -2.6 angstrom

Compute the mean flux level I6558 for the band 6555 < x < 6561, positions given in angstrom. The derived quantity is 7.57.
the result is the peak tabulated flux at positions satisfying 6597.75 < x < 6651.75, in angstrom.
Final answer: 8.24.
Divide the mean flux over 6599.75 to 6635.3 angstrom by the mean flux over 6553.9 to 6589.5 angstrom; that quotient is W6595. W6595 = 1.07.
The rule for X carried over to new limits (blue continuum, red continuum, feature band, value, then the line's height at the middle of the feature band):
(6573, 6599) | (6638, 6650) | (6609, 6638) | -0.38 angstrom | 7.87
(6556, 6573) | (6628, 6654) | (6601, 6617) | -1.05 angstrom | 7.56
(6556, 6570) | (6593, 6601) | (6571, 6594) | -0.72 angstrom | 7.6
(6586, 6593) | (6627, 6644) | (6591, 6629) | -1.03 angstrom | 7.81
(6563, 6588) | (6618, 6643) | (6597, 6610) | -0.69 angstrom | 7.72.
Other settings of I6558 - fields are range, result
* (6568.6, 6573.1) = 7.38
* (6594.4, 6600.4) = 8.03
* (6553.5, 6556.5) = 7.79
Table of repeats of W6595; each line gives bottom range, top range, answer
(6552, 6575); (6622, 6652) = 1.09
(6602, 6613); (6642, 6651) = 0.98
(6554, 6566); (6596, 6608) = 1.13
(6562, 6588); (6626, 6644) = 1.06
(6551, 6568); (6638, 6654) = 1.09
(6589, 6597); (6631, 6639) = 1.01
